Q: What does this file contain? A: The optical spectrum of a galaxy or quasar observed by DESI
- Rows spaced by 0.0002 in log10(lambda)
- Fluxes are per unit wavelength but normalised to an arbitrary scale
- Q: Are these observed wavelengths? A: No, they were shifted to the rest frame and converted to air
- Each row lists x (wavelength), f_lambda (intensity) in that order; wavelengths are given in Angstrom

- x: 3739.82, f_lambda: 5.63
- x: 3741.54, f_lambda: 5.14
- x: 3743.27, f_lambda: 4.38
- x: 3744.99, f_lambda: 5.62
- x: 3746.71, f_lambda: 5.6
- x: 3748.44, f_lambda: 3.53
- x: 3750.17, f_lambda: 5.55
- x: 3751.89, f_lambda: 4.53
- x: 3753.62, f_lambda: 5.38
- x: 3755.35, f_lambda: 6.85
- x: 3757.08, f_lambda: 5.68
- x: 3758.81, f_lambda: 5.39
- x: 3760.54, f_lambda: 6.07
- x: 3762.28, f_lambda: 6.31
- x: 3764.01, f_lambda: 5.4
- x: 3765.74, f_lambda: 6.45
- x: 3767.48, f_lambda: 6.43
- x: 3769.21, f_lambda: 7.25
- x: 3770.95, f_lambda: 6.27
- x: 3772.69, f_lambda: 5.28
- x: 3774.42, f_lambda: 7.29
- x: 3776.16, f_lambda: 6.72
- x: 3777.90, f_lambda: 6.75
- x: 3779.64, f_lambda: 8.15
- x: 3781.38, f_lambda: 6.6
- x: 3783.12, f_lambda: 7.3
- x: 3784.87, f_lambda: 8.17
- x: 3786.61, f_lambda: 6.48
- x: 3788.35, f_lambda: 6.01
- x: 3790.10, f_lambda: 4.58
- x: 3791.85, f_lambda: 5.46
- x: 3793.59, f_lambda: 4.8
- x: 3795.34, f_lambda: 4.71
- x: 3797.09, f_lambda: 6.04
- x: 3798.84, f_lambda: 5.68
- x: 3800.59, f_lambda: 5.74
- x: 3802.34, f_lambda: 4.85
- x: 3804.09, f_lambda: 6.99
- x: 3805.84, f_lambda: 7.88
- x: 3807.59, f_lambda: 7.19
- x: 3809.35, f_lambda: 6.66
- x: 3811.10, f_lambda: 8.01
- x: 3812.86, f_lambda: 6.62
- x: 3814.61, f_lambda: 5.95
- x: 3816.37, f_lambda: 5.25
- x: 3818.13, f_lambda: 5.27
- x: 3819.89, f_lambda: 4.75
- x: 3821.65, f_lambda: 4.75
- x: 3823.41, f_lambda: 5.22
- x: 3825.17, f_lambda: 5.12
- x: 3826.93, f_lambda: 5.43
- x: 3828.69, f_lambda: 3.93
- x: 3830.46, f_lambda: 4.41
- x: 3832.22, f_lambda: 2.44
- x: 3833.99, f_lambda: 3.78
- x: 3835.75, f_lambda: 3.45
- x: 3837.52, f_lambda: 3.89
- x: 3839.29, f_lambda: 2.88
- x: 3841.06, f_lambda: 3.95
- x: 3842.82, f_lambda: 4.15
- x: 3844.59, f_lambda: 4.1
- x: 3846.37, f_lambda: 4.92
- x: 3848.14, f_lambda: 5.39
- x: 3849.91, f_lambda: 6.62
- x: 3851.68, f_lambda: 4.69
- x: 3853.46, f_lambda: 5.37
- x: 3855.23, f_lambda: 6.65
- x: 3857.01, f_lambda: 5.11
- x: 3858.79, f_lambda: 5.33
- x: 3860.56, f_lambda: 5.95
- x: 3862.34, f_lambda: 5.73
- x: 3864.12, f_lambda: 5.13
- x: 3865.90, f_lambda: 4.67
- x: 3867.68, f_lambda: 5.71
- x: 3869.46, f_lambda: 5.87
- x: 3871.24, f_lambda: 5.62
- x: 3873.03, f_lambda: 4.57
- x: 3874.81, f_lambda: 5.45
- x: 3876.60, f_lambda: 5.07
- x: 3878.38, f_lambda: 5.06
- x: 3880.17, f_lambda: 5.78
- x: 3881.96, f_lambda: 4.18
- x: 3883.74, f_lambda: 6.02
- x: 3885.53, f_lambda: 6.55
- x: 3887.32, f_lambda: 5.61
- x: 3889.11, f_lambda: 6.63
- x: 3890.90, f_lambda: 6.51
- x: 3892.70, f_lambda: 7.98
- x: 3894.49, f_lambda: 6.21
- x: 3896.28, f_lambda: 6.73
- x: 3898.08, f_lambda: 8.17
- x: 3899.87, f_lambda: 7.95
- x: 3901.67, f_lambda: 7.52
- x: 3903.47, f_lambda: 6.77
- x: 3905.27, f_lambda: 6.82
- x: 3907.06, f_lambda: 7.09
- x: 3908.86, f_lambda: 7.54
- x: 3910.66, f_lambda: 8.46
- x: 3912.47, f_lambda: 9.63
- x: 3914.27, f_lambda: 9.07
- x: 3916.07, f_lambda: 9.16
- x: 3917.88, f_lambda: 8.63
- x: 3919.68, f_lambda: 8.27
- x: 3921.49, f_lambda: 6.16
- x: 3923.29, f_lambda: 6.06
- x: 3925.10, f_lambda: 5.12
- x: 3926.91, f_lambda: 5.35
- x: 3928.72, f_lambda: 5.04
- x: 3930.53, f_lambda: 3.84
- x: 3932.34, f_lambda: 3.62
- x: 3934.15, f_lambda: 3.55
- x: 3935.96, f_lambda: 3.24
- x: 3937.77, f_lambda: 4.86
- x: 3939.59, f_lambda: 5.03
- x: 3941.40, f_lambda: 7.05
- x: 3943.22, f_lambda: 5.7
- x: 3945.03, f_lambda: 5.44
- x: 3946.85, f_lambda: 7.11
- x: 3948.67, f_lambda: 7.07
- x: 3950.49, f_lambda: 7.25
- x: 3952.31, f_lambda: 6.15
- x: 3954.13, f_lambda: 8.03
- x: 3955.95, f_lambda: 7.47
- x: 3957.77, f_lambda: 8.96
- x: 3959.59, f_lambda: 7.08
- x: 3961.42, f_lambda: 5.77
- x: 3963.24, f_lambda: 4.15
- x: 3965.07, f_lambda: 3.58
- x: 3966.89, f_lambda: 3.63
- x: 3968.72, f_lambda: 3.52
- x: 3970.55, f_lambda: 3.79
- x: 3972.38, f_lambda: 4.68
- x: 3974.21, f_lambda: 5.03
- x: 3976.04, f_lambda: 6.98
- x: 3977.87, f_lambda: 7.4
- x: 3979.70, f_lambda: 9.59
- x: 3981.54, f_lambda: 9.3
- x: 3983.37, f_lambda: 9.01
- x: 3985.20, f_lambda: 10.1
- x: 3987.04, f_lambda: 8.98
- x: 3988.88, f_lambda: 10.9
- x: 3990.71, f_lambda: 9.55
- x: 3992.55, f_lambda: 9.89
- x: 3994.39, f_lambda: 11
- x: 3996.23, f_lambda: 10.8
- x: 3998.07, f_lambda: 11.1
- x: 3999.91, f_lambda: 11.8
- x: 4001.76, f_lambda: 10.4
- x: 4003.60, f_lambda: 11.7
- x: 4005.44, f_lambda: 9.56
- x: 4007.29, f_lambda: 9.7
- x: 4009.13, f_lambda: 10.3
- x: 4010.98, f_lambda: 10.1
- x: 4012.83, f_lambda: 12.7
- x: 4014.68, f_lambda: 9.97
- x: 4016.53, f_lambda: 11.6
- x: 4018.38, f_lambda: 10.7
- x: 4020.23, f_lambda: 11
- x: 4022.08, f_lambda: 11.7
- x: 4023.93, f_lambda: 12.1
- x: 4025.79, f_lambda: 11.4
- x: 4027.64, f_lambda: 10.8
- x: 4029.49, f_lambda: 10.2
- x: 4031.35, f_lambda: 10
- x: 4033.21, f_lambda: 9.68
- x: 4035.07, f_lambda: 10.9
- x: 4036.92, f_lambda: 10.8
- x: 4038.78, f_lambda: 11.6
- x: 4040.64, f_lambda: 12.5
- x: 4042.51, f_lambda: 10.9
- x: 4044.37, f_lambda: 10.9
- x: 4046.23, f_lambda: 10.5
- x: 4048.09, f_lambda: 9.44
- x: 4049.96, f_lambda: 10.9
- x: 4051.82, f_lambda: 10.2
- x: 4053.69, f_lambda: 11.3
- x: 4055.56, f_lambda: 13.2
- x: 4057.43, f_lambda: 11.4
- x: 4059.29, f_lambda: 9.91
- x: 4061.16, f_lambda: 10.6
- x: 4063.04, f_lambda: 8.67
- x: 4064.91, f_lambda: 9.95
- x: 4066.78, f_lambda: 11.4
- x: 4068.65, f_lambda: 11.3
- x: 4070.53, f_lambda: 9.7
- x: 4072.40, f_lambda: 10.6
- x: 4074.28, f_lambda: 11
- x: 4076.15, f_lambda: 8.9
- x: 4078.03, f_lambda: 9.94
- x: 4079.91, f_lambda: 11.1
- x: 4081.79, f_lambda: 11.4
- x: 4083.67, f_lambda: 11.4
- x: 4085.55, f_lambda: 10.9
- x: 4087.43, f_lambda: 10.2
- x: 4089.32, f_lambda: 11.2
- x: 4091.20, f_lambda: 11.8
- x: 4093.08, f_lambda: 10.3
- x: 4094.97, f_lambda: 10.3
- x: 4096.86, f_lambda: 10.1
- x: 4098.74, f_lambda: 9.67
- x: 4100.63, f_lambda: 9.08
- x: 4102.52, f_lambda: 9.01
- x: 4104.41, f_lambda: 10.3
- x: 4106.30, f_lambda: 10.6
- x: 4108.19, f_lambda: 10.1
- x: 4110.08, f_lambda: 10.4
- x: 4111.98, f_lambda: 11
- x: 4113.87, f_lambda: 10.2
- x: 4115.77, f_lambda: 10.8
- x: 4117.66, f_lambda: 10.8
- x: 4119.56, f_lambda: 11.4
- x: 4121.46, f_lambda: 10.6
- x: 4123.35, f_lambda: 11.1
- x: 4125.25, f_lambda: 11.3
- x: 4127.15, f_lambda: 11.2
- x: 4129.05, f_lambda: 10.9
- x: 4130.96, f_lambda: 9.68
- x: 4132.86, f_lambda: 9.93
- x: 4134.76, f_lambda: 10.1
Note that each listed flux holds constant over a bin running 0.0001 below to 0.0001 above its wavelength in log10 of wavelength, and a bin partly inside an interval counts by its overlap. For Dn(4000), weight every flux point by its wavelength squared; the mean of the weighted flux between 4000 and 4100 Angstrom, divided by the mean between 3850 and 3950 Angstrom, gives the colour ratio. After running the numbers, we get 1.9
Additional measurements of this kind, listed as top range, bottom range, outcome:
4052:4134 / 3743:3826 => 2.06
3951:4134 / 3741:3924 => 1.85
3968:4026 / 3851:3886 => 1.89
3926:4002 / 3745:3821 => 1.26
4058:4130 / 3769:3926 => 1.98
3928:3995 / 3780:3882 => 1.31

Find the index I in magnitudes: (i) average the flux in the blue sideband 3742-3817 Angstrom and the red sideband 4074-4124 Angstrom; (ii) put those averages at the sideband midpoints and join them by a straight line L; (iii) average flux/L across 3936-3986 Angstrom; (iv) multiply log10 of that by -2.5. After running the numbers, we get 0.326 mag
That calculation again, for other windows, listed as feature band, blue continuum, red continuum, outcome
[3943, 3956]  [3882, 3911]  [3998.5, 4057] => 0.25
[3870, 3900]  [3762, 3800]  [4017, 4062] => 0.32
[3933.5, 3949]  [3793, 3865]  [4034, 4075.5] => 0.42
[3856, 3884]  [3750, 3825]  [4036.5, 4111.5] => 0.36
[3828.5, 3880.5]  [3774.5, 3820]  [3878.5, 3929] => 0.34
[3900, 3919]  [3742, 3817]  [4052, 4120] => -0.01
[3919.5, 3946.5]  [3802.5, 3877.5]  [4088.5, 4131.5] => 0.33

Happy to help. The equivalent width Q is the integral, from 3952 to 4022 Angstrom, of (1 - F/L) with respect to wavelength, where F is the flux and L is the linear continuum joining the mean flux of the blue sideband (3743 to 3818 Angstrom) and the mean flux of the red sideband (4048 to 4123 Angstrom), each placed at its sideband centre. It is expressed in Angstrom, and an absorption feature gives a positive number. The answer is 4.0 Angstrom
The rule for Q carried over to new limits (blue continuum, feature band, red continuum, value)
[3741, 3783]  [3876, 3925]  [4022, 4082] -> 7.5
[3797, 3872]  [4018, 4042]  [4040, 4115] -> -3.8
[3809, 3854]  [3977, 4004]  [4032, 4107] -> -4.3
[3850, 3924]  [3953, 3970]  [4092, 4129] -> 4.4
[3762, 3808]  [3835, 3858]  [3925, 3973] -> 4.8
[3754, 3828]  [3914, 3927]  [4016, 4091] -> 1.8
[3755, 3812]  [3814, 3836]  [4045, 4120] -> 7.3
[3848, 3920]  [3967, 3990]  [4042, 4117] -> 3.1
